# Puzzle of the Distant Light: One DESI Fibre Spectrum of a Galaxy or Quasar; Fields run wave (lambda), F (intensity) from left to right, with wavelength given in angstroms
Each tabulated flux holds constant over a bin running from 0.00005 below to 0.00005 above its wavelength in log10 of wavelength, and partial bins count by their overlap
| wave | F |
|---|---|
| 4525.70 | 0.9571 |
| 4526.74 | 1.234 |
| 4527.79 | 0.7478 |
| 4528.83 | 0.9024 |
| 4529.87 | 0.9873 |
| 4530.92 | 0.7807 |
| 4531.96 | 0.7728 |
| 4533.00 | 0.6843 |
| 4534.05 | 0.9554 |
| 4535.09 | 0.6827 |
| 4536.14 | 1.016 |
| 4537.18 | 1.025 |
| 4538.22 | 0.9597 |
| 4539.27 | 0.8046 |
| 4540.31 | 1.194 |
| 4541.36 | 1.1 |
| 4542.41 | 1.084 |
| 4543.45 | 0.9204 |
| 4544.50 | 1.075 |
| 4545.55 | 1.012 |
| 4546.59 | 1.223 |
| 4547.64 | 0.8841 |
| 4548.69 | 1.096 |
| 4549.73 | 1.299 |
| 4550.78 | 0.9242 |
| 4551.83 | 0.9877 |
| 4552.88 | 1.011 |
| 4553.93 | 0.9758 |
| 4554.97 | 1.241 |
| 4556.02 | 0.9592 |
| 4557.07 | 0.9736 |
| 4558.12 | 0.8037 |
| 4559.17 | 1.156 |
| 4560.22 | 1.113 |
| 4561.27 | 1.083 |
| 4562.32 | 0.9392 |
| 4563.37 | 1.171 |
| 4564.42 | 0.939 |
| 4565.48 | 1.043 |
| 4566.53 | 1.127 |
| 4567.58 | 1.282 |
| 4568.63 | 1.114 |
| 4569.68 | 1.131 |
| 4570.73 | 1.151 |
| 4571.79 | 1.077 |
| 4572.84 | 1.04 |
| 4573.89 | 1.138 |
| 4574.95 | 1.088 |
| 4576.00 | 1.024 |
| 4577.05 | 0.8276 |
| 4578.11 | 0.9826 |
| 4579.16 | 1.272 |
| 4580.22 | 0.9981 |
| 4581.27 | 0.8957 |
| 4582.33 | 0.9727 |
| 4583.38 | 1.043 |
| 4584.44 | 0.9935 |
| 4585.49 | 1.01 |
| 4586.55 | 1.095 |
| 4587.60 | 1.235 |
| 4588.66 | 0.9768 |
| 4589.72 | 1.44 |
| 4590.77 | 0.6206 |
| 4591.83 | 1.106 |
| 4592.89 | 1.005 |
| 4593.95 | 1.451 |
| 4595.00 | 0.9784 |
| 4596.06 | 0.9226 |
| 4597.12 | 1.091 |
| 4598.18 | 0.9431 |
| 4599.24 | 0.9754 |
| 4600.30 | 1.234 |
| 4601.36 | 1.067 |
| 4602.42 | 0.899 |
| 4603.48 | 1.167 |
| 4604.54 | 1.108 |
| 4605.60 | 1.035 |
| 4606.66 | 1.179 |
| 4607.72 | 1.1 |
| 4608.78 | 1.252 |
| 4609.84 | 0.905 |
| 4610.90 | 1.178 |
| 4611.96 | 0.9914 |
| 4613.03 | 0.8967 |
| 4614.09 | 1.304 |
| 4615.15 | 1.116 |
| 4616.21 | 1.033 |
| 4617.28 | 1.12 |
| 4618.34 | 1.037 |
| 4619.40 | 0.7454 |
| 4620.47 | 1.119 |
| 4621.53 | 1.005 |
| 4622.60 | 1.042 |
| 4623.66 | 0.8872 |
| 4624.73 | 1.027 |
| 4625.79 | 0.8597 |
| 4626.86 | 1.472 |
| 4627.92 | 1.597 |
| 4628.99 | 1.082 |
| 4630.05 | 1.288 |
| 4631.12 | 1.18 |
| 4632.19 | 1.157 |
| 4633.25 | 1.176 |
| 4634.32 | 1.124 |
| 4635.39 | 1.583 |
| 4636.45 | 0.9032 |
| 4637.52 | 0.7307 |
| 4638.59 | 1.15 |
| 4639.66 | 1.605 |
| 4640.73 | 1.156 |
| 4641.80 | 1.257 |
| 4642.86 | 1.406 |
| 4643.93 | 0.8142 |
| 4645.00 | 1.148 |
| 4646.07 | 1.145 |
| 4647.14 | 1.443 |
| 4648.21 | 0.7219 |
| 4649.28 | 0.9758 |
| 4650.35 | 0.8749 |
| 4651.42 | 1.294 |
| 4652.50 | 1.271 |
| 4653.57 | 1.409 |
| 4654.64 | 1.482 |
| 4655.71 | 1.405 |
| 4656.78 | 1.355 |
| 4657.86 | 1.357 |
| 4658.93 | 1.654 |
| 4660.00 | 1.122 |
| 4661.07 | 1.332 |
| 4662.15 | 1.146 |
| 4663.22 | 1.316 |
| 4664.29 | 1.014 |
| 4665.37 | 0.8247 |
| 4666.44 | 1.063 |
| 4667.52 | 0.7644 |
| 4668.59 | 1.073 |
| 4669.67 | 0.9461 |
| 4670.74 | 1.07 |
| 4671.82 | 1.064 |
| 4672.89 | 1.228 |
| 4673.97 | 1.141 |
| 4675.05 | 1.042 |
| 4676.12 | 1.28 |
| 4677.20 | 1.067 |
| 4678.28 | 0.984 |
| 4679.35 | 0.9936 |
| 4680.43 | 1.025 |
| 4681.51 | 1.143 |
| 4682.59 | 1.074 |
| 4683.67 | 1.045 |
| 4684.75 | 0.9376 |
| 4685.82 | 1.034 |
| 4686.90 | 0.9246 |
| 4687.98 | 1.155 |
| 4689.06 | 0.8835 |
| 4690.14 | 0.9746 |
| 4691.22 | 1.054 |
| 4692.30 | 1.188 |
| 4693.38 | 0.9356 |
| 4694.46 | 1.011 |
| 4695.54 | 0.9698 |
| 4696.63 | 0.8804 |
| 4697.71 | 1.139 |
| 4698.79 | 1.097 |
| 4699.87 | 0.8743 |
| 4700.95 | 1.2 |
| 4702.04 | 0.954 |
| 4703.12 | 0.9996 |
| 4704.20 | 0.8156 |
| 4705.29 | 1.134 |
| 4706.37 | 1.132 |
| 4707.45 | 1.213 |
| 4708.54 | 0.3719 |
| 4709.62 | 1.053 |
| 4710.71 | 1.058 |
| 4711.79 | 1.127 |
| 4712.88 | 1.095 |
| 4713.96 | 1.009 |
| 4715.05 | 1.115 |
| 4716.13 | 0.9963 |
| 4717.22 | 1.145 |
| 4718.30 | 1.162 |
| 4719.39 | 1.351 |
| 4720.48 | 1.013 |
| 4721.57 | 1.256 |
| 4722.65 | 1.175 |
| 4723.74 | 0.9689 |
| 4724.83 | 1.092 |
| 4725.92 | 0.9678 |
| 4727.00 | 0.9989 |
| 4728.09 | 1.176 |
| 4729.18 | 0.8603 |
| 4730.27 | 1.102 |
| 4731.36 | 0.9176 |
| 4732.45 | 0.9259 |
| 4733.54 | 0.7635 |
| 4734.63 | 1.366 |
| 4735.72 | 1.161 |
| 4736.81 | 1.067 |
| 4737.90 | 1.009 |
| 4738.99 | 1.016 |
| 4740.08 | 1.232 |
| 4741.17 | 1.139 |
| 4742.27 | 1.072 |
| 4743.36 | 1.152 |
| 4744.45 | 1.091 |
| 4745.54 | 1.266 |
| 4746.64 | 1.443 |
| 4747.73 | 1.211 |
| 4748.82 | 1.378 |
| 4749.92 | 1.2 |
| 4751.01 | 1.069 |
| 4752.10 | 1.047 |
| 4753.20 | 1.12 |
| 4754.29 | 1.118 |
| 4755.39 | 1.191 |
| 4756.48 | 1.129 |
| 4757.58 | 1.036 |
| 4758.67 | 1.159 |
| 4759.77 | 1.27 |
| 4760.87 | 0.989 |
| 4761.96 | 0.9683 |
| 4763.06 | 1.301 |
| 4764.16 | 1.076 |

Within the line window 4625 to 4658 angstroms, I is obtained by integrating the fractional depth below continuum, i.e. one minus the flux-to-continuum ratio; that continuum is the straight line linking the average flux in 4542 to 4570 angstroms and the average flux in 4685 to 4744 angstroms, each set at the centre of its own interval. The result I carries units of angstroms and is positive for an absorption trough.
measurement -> -4.8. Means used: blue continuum 1.06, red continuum 1.05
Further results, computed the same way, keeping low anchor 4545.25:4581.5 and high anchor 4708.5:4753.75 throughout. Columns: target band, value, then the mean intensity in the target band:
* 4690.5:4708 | 0.9 angstroms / 1.04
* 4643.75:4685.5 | -1.9 angstroms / 1.13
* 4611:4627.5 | 0.3 angstroms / 1.05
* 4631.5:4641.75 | -1.0 angstroms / 1.18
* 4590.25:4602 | 0.3 angstroms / 1.03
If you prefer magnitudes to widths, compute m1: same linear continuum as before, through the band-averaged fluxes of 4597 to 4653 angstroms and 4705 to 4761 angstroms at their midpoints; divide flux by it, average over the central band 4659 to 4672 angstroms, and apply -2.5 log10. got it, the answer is 0.02 mag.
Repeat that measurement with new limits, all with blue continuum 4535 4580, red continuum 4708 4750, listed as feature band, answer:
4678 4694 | 0.06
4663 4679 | 0.02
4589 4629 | -0.02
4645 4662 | -0.17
